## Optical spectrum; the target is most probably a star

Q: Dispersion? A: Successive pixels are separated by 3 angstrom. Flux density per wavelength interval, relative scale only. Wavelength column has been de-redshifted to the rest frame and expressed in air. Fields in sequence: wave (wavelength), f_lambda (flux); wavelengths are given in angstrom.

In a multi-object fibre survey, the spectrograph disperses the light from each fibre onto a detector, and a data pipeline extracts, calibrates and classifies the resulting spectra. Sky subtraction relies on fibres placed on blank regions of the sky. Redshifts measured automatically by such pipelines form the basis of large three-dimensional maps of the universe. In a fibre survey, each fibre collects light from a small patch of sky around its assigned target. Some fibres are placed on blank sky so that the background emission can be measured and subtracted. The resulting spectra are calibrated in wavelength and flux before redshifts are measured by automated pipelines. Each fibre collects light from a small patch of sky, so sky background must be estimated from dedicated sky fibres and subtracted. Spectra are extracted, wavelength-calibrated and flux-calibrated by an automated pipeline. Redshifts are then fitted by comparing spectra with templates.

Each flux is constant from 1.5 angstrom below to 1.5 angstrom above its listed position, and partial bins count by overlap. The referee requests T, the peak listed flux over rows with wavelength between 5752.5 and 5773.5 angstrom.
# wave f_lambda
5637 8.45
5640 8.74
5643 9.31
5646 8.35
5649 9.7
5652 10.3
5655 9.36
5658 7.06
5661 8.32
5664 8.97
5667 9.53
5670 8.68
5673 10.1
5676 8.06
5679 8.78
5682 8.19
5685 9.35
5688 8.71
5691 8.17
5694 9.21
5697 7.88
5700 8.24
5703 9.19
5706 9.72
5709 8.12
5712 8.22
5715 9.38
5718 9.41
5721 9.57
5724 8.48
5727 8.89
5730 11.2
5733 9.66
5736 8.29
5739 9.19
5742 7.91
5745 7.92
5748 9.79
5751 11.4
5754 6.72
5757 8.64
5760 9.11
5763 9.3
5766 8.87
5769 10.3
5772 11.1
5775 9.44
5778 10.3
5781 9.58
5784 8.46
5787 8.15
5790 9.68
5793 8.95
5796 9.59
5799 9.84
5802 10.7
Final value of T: 11.1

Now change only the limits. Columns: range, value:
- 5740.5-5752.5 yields 11.4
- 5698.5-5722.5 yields 9.72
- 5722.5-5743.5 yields 11.2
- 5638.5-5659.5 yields 10.3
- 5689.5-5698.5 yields 9.21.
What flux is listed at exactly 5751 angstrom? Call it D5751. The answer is 11.4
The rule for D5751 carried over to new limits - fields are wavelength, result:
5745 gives 7.92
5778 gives 10.3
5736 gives 8.29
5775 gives 9.44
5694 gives 9.21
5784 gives 8.46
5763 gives 9.3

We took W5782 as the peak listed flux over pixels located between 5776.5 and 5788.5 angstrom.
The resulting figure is 10.3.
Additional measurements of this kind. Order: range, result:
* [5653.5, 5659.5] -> 9.36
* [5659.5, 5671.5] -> 9.53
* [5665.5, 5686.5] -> 10.1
